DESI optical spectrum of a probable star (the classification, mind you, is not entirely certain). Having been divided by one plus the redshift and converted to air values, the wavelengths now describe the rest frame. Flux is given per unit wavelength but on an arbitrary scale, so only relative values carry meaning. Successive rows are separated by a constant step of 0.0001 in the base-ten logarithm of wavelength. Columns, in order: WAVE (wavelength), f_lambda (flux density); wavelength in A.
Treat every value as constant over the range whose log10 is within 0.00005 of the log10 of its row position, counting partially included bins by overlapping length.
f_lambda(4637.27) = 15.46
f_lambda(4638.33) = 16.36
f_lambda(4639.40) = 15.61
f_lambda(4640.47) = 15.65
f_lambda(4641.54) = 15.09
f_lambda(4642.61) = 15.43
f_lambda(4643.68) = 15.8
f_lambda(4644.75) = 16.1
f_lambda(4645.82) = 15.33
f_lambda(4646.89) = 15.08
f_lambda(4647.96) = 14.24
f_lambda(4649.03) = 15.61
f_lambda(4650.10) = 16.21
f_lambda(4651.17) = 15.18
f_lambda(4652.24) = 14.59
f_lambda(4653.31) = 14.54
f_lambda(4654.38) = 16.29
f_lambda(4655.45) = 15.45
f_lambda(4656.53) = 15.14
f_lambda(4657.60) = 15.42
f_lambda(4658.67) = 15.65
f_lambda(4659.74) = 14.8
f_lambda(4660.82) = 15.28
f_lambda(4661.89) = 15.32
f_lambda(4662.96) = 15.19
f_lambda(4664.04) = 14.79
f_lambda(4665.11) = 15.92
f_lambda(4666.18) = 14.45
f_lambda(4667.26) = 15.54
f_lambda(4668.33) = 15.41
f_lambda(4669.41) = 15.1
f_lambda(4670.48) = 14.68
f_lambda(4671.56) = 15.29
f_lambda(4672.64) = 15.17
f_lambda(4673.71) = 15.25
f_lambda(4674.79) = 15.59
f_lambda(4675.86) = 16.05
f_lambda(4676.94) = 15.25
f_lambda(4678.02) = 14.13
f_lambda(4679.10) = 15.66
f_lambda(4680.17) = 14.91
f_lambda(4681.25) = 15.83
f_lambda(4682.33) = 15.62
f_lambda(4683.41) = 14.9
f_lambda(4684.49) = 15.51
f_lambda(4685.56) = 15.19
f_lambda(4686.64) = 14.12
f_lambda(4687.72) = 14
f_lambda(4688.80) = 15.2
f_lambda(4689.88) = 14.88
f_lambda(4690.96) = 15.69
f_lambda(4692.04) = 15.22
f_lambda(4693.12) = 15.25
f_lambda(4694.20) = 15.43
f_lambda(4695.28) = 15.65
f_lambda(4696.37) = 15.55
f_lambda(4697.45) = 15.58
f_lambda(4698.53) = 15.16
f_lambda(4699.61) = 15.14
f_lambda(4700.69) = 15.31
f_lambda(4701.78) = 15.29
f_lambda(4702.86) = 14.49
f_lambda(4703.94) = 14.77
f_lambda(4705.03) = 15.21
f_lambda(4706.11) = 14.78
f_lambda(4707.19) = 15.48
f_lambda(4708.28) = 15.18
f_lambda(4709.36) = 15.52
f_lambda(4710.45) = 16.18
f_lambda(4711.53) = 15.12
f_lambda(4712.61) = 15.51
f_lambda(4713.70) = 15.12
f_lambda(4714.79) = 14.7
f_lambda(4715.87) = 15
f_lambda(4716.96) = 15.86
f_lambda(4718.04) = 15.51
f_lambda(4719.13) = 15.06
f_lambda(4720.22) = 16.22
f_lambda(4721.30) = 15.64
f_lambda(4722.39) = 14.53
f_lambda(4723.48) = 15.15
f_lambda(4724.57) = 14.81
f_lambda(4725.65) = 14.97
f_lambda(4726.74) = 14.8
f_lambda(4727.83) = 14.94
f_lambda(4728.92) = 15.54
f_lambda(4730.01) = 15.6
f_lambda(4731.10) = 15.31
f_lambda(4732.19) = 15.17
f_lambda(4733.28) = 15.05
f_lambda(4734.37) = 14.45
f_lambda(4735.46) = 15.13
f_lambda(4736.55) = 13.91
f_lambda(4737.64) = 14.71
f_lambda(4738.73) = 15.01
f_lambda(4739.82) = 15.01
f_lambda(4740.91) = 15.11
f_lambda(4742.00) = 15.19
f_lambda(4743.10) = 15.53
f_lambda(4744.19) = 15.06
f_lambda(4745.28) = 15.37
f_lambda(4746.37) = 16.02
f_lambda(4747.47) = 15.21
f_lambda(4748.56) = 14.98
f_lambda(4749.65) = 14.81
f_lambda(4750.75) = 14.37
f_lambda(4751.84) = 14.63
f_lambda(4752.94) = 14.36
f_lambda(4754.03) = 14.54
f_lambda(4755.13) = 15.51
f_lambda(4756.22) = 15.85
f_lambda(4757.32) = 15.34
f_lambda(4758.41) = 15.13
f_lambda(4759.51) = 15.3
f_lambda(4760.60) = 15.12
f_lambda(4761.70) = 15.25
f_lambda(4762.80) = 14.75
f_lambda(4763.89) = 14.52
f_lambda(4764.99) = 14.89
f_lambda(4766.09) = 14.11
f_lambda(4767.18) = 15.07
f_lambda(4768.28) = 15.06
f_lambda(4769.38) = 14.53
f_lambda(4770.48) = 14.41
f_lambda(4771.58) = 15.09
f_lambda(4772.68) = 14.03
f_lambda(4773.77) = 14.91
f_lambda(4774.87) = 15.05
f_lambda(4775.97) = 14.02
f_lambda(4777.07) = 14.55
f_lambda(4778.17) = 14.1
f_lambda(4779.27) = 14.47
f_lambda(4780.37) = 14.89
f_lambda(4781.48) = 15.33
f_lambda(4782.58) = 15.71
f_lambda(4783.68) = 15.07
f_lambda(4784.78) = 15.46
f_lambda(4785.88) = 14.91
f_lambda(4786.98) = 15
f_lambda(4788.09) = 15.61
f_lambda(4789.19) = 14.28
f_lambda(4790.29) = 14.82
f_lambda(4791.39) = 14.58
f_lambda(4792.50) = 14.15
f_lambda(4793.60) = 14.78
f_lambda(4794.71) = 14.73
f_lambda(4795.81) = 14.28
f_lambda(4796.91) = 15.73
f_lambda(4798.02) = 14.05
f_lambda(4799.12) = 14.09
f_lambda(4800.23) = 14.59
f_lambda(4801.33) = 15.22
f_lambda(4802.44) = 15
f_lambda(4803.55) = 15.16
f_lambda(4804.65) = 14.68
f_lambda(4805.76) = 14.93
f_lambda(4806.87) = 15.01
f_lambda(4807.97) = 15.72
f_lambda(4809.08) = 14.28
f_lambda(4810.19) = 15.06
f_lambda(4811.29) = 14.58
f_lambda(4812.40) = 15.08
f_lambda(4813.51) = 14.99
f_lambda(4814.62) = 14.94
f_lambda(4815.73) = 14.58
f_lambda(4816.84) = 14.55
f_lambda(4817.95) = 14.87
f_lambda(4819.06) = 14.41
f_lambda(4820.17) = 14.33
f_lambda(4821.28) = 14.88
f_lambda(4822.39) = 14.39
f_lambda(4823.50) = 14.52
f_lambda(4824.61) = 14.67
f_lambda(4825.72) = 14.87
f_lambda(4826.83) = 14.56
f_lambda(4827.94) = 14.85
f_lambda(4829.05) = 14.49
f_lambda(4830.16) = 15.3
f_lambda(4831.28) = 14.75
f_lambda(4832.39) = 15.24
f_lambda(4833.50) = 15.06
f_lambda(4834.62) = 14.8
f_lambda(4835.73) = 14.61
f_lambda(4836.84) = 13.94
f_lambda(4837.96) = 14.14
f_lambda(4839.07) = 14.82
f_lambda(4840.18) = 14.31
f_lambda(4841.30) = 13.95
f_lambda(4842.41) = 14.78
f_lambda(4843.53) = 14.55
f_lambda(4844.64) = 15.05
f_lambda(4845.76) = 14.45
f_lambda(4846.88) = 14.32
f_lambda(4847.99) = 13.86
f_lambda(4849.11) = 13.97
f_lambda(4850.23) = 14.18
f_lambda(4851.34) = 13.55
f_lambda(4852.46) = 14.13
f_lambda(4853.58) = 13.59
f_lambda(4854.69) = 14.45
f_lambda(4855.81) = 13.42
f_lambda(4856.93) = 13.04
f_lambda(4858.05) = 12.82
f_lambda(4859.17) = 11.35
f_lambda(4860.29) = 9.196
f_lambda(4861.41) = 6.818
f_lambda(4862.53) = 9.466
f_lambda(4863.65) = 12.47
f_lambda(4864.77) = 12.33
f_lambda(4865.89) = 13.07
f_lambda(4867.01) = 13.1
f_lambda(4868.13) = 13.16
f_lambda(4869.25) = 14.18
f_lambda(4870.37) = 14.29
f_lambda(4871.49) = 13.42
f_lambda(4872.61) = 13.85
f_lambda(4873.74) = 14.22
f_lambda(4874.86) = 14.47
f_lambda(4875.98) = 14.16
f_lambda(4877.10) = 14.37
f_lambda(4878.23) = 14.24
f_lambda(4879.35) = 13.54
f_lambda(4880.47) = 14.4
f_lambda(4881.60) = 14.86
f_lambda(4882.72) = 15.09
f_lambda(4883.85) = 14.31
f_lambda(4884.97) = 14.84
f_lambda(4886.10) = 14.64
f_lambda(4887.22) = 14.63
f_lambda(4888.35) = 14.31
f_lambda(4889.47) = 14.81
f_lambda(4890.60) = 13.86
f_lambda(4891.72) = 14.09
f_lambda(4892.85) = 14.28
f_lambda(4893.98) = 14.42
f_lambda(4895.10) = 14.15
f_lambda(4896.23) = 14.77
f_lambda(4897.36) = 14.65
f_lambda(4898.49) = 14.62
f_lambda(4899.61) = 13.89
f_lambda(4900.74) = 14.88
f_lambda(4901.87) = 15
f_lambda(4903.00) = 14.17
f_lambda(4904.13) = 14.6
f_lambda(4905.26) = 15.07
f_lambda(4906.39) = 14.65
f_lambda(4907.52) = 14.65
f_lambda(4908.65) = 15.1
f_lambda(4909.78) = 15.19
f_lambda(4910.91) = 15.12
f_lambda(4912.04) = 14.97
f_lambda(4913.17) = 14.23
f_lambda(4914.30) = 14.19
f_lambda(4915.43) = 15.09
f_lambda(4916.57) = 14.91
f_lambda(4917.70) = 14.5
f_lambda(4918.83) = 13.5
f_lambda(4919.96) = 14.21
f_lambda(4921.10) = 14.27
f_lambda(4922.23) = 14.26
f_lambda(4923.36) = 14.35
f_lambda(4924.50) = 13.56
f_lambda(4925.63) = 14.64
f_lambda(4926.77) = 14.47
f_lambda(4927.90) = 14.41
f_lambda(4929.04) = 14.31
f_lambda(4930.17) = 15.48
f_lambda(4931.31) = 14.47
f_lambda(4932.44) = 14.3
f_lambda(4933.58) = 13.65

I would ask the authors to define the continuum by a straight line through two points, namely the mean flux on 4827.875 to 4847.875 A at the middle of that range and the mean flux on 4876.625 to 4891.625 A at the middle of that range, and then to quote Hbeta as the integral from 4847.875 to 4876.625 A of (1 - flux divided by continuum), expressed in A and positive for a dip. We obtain 3.14 A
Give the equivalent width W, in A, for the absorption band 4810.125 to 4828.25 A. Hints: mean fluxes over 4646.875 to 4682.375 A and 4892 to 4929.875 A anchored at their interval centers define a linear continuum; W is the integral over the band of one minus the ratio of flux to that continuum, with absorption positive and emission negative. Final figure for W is 0.1 A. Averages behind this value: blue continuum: 15.3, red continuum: 14.5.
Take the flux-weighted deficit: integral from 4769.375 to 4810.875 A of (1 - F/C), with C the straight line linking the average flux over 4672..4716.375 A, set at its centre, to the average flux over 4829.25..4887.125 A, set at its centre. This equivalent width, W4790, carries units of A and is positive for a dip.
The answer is -1.3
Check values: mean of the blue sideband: 15.2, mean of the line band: 14.8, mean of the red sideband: 13.8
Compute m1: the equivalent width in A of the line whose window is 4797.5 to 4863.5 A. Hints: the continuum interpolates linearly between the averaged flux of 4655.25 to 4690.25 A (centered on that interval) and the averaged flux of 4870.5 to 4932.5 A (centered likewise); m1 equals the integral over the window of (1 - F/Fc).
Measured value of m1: 2.4 A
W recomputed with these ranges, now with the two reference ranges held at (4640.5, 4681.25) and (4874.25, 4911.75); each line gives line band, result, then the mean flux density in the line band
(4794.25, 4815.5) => 0.0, 14.8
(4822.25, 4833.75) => 0.0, 14.8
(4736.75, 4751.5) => -0.1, 15.1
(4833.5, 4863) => 2.6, 13.4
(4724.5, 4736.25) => 0.0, 15.1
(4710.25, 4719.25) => -0.1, 15.3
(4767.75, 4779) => 0.3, 14.6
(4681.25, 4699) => 0.0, 15.2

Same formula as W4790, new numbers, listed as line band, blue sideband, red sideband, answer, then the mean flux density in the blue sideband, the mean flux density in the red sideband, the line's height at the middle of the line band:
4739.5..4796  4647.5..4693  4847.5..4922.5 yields -1.1 A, 15.2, 13.9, 14.6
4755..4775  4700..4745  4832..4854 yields -0.1 A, 15.1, 14.4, 14.9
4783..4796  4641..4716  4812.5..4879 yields -0.4 A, 15.2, 13.9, 14.3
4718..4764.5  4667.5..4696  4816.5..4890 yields -1.0 A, 15.2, 13.9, 14.8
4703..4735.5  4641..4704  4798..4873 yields -0.7 A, 15.2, 14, 14.9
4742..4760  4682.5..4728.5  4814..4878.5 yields -0.5 A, 15.2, 13.9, 14.8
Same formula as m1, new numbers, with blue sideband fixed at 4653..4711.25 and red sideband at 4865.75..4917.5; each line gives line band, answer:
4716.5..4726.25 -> -0.1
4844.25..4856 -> 0.4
